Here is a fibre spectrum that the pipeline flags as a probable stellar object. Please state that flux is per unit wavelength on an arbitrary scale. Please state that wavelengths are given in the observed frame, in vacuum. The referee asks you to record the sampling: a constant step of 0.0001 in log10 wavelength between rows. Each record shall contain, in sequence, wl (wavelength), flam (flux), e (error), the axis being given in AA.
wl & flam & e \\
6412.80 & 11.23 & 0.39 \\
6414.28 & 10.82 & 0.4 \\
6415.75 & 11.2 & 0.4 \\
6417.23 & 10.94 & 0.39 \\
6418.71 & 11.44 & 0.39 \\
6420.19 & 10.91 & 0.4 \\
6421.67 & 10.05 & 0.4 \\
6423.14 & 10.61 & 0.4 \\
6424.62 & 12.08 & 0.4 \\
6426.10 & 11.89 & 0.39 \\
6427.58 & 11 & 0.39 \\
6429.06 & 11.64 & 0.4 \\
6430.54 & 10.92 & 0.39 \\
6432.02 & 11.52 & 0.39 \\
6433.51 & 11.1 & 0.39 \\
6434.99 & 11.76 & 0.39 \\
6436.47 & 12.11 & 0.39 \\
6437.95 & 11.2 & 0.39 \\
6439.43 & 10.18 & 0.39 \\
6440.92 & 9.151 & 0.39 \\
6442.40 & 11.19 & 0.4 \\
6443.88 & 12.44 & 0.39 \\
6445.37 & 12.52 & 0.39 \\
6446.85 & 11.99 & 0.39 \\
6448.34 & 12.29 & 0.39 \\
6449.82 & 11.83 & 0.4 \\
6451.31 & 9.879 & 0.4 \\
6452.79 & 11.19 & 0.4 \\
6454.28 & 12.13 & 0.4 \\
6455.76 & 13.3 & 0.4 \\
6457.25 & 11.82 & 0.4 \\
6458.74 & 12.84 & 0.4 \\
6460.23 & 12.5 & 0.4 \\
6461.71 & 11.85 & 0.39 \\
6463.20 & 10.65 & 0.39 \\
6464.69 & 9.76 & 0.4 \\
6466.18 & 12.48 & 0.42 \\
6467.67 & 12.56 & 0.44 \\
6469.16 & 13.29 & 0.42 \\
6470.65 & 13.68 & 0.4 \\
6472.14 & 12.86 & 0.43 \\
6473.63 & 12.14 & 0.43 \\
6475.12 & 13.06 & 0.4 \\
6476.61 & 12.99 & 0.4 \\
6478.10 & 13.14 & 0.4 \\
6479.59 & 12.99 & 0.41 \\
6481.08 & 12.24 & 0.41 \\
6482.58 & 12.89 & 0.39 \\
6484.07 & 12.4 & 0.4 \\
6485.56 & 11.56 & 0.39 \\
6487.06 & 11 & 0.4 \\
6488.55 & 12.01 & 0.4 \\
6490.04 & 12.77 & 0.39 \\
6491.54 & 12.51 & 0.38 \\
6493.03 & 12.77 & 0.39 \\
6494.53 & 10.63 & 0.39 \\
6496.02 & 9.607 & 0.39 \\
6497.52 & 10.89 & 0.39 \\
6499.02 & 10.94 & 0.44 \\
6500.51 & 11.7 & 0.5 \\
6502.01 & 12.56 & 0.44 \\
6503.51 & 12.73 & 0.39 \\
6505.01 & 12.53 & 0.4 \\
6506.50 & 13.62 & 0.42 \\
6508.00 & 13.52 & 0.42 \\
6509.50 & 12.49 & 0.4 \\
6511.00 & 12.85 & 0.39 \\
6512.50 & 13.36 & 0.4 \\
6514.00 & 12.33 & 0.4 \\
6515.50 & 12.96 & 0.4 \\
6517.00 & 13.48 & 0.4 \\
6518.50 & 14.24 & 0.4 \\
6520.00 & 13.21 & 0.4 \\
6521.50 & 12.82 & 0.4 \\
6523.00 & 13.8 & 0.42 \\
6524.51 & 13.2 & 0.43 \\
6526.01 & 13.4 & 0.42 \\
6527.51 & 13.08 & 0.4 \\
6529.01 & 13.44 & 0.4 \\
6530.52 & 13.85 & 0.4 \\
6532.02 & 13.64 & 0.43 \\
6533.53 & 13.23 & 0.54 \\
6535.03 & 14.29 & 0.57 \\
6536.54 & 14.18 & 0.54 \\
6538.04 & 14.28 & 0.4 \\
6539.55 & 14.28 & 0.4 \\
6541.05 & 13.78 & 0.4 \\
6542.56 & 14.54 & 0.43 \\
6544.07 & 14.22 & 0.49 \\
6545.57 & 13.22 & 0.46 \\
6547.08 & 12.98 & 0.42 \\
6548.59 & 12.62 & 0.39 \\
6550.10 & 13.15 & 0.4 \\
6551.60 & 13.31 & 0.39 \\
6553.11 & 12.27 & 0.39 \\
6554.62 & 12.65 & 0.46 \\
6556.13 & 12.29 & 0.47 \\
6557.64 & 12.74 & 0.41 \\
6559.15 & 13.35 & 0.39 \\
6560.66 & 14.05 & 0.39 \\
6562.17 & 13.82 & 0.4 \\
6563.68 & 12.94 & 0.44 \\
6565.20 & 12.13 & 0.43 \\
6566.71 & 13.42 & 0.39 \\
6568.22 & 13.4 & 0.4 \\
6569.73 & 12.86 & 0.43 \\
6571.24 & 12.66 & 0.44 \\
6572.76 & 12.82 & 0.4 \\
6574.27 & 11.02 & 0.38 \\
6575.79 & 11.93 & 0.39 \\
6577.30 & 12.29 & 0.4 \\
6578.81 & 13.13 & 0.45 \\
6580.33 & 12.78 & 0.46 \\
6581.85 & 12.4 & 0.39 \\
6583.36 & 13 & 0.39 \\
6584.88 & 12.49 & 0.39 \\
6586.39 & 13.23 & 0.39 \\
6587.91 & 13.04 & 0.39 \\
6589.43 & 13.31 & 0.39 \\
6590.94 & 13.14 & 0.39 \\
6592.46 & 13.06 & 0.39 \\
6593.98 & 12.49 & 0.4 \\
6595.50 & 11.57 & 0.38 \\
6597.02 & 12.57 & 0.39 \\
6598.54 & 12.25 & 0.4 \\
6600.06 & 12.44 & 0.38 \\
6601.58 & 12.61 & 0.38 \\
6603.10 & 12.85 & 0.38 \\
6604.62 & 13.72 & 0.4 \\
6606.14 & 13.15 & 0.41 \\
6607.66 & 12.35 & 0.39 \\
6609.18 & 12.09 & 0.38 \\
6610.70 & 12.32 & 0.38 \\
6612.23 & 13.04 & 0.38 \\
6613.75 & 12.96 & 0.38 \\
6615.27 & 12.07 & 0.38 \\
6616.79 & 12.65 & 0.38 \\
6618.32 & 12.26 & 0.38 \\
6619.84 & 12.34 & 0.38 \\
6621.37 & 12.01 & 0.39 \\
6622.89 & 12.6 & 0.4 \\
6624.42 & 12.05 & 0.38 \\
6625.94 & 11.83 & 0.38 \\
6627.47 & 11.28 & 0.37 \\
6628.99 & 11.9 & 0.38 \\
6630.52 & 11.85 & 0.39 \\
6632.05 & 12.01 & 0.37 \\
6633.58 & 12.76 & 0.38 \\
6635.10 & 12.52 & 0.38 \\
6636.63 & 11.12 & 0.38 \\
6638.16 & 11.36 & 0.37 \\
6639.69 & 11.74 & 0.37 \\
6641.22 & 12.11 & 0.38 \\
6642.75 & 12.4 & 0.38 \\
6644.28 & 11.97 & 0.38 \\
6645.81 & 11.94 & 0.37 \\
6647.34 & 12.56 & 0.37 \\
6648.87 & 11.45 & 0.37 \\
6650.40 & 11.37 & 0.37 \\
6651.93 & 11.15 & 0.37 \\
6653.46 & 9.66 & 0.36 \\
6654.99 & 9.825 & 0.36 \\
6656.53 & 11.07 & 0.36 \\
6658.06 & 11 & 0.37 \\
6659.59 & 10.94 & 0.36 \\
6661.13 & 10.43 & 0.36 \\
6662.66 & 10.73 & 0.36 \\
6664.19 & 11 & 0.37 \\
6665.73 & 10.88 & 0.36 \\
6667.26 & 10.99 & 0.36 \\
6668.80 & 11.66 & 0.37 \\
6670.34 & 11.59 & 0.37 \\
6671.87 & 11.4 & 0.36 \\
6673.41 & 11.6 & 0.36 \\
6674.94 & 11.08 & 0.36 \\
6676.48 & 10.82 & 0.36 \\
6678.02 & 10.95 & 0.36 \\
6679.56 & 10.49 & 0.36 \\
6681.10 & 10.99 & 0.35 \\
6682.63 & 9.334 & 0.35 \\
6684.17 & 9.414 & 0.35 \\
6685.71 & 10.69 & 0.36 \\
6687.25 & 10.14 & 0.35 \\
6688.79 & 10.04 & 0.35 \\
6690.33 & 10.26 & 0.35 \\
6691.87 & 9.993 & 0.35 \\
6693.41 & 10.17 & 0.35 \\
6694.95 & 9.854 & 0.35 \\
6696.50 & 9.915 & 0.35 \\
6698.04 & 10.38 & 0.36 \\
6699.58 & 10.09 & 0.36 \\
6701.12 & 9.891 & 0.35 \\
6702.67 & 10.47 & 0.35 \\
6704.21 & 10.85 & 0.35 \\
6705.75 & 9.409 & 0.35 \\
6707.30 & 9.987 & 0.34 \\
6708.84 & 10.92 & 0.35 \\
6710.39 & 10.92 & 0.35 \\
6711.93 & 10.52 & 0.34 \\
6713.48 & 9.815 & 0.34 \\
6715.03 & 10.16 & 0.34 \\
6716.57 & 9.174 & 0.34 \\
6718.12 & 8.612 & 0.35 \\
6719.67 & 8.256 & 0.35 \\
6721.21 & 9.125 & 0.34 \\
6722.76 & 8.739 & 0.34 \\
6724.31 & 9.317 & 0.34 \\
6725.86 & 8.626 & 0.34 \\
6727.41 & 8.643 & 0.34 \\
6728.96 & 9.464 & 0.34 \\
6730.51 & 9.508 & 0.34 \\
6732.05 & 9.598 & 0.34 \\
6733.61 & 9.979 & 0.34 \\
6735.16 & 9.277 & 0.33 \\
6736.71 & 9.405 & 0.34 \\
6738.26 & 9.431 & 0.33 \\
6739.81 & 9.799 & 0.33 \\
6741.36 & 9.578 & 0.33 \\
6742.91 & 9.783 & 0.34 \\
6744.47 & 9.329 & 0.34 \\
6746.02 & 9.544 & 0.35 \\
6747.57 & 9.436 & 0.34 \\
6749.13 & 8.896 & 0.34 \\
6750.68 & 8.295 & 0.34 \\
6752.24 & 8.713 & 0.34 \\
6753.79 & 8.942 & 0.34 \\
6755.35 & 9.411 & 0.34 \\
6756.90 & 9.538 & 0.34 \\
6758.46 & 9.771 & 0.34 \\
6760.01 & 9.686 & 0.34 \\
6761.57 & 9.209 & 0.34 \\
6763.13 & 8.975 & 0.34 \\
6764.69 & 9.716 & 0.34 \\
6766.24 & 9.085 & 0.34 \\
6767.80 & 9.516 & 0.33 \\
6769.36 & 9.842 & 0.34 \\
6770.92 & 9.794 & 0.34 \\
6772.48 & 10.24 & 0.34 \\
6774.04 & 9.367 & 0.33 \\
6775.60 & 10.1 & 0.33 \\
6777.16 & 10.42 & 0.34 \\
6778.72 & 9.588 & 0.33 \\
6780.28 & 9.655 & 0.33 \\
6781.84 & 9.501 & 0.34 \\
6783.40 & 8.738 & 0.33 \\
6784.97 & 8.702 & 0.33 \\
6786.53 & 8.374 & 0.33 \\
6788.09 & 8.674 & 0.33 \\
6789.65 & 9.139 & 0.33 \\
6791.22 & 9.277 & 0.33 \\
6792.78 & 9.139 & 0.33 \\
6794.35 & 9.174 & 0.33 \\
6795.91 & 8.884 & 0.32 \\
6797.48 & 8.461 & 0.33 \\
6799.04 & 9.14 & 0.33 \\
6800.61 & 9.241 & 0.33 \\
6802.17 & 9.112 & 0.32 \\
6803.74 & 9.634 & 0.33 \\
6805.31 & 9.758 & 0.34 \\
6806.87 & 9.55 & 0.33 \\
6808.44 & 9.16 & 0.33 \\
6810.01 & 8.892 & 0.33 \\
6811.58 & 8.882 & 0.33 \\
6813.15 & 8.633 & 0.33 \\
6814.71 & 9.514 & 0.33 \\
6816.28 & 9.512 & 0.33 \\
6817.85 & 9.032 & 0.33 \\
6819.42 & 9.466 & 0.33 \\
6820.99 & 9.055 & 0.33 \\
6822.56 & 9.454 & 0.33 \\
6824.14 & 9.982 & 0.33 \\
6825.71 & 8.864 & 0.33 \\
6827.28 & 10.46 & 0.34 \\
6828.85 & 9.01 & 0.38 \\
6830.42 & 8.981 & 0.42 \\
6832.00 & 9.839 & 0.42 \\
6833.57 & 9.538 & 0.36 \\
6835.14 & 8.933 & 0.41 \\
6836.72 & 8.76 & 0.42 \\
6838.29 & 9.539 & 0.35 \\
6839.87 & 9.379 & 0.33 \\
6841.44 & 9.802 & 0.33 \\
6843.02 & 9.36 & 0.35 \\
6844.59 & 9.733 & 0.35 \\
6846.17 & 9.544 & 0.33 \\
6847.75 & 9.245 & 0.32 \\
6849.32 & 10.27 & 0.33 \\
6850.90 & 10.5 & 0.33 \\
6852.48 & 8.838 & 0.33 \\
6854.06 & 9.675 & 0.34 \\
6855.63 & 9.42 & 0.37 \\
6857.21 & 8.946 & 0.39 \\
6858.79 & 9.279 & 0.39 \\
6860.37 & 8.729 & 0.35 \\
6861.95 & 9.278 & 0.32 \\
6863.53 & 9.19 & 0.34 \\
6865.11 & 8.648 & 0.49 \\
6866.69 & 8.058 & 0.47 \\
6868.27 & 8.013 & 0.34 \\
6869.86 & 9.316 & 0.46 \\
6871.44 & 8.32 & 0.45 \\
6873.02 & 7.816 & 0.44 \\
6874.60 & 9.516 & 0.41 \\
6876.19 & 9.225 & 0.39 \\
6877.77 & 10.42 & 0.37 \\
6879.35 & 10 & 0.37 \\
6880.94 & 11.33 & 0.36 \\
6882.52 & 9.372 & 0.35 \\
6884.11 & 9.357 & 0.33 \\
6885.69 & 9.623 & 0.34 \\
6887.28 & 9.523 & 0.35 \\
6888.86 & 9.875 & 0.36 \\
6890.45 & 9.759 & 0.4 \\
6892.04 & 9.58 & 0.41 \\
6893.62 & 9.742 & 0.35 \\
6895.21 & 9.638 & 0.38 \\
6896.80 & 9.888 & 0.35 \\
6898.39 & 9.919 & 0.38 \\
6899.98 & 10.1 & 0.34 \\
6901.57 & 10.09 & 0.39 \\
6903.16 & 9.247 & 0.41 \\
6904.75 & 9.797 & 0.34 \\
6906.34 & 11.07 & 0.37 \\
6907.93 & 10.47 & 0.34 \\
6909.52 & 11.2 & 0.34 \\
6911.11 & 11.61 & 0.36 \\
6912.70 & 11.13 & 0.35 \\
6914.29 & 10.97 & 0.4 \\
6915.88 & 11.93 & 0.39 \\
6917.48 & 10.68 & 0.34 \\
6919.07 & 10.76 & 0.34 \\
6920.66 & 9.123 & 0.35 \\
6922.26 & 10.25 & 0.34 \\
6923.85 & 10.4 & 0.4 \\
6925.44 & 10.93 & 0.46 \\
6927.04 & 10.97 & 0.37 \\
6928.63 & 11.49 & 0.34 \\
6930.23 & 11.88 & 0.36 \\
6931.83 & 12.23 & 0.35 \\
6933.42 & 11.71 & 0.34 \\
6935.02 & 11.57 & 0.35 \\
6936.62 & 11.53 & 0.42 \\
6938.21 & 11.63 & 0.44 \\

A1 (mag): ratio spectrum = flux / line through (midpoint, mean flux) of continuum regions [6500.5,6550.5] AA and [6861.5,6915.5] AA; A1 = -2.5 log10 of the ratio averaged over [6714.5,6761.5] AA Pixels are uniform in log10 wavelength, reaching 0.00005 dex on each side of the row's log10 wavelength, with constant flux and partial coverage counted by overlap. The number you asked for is 0.21 mag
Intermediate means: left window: 13.4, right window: 9.76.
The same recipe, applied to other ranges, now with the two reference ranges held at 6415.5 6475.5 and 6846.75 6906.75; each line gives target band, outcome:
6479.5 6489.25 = -0.059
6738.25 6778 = 0.066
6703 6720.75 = 0.047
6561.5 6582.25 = -0.153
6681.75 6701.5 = 0.041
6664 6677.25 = -0.071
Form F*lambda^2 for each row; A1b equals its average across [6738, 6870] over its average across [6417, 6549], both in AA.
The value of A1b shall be 0.83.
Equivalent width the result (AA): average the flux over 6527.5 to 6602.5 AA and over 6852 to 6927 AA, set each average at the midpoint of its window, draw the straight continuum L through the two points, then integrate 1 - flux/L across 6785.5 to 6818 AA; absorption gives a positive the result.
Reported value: 4.8 AA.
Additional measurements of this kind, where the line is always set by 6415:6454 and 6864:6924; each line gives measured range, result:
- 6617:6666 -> -4.29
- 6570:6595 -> -4.24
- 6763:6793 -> 2.43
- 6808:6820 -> 1.18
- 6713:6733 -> 2.40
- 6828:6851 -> 1.32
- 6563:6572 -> -1.68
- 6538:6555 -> -3.86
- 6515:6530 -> -3.22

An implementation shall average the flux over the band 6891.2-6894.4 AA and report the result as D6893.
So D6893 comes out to 9.67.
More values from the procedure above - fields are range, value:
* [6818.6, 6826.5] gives 9.36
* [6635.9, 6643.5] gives 11.7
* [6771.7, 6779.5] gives 9.94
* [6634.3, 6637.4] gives 11.8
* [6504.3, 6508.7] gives 13.2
